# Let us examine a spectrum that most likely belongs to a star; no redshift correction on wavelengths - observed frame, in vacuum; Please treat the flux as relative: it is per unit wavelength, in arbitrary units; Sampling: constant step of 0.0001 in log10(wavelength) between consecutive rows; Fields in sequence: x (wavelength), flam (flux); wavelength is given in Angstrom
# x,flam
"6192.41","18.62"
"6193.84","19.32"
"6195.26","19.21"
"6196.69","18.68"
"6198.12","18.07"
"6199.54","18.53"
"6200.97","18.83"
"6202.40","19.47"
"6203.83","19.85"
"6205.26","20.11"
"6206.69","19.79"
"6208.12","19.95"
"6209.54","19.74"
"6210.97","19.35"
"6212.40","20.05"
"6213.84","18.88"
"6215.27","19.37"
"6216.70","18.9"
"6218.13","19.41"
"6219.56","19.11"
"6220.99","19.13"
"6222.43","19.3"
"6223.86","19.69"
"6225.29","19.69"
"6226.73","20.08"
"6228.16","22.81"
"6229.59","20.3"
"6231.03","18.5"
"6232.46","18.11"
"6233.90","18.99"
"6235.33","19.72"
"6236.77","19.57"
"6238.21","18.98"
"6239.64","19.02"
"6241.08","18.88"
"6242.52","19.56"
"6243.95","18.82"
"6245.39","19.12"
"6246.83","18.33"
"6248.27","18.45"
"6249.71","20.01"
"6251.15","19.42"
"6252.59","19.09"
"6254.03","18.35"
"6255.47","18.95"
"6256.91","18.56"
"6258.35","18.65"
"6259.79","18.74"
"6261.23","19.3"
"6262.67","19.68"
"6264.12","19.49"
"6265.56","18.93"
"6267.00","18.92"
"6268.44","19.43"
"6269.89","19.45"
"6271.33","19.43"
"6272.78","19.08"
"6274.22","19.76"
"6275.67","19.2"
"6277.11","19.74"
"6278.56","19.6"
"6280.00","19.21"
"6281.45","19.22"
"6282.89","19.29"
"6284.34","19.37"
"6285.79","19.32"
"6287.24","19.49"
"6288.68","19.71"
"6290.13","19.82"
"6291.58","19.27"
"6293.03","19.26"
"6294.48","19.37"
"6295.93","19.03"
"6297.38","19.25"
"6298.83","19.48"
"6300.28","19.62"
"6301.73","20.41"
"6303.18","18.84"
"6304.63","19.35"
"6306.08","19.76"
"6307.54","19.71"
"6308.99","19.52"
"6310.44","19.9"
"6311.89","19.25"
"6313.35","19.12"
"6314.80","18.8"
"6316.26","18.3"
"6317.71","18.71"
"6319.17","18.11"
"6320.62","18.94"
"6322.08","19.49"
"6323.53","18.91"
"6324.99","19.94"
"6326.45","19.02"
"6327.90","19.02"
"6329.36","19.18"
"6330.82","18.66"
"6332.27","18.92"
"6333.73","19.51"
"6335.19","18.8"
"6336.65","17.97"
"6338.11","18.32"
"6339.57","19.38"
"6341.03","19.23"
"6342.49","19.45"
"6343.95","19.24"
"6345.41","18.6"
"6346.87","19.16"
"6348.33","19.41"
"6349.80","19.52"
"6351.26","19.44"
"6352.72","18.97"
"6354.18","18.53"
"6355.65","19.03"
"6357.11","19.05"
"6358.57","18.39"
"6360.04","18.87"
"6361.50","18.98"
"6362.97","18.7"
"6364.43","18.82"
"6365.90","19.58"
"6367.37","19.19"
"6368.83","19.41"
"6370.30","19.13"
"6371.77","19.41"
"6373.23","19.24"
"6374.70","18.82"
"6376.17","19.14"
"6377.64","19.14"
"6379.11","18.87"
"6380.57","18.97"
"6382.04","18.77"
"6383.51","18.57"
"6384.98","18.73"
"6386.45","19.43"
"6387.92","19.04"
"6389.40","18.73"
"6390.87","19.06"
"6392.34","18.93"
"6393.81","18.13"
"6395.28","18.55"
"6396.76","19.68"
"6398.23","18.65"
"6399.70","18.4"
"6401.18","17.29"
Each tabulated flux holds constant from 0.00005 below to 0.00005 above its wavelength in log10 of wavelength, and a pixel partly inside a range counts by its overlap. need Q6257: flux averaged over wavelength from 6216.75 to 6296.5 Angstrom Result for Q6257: 19.3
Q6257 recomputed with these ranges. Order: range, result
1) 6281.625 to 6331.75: 19.3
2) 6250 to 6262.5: 19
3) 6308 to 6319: 19.1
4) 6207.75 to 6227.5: 19.5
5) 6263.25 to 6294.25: 19.4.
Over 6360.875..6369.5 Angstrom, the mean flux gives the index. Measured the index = 19.1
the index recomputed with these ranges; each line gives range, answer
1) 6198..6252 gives 19.4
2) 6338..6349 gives 19.1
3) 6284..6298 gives 19.4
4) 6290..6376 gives 19.1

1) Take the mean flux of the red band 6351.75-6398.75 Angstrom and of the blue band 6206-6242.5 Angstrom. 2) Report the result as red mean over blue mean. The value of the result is 0.97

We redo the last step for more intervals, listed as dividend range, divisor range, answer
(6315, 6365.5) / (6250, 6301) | 0.98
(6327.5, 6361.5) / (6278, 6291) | 0.98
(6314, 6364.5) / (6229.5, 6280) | 0.99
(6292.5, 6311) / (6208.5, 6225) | 1.01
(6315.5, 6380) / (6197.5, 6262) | 0.99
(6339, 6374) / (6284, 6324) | 0.99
